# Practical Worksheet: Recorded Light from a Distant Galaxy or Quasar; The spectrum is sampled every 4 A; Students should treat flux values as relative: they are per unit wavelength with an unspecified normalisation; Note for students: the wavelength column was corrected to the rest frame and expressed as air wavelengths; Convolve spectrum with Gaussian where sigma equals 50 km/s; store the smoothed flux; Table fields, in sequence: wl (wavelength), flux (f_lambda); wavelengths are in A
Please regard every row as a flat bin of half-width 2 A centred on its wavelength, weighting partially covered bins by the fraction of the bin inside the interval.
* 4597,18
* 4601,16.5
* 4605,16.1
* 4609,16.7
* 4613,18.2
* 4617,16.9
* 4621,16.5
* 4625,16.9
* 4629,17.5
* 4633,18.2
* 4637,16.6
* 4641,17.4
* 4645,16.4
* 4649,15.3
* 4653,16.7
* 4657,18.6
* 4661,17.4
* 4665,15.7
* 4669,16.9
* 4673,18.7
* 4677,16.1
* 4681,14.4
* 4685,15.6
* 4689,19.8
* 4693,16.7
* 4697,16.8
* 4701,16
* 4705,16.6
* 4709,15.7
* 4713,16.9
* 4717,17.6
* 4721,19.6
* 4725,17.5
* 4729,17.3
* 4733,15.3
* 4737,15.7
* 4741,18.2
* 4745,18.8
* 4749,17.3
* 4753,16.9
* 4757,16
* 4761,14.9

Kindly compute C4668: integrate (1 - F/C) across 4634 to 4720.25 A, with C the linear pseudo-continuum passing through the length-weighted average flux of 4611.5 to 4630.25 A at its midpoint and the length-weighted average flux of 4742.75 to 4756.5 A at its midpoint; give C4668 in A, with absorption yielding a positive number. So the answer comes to 2.5 A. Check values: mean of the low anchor 17.2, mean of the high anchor 17.5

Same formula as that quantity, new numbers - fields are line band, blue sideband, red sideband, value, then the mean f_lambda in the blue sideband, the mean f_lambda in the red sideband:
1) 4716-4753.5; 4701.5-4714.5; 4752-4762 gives -3.1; 16.3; 15.9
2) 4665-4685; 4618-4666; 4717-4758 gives 0.9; 17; 17.3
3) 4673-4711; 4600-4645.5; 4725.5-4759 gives 1.0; 17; 17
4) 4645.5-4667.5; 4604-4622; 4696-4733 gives 0.3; 16.9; 17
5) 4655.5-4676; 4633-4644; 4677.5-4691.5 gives -0.7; 17.2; 16.6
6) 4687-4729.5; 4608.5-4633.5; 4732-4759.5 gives -0.8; 17.2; 16.9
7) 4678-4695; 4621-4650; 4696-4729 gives 0.5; 16.9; 17.1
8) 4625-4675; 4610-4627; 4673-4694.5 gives -0.6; 17.1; 16.7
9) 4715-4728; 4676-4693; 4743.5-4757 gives -0.9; 16.5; 17.4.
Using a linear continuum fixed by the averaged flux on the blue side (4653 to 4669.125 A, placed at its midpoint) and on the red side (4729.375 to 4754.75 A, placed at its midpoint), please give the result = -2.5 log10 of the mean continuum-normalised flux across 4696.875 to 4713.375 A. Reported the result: 0.05 mag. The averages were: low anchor 17.1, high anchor 17.1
